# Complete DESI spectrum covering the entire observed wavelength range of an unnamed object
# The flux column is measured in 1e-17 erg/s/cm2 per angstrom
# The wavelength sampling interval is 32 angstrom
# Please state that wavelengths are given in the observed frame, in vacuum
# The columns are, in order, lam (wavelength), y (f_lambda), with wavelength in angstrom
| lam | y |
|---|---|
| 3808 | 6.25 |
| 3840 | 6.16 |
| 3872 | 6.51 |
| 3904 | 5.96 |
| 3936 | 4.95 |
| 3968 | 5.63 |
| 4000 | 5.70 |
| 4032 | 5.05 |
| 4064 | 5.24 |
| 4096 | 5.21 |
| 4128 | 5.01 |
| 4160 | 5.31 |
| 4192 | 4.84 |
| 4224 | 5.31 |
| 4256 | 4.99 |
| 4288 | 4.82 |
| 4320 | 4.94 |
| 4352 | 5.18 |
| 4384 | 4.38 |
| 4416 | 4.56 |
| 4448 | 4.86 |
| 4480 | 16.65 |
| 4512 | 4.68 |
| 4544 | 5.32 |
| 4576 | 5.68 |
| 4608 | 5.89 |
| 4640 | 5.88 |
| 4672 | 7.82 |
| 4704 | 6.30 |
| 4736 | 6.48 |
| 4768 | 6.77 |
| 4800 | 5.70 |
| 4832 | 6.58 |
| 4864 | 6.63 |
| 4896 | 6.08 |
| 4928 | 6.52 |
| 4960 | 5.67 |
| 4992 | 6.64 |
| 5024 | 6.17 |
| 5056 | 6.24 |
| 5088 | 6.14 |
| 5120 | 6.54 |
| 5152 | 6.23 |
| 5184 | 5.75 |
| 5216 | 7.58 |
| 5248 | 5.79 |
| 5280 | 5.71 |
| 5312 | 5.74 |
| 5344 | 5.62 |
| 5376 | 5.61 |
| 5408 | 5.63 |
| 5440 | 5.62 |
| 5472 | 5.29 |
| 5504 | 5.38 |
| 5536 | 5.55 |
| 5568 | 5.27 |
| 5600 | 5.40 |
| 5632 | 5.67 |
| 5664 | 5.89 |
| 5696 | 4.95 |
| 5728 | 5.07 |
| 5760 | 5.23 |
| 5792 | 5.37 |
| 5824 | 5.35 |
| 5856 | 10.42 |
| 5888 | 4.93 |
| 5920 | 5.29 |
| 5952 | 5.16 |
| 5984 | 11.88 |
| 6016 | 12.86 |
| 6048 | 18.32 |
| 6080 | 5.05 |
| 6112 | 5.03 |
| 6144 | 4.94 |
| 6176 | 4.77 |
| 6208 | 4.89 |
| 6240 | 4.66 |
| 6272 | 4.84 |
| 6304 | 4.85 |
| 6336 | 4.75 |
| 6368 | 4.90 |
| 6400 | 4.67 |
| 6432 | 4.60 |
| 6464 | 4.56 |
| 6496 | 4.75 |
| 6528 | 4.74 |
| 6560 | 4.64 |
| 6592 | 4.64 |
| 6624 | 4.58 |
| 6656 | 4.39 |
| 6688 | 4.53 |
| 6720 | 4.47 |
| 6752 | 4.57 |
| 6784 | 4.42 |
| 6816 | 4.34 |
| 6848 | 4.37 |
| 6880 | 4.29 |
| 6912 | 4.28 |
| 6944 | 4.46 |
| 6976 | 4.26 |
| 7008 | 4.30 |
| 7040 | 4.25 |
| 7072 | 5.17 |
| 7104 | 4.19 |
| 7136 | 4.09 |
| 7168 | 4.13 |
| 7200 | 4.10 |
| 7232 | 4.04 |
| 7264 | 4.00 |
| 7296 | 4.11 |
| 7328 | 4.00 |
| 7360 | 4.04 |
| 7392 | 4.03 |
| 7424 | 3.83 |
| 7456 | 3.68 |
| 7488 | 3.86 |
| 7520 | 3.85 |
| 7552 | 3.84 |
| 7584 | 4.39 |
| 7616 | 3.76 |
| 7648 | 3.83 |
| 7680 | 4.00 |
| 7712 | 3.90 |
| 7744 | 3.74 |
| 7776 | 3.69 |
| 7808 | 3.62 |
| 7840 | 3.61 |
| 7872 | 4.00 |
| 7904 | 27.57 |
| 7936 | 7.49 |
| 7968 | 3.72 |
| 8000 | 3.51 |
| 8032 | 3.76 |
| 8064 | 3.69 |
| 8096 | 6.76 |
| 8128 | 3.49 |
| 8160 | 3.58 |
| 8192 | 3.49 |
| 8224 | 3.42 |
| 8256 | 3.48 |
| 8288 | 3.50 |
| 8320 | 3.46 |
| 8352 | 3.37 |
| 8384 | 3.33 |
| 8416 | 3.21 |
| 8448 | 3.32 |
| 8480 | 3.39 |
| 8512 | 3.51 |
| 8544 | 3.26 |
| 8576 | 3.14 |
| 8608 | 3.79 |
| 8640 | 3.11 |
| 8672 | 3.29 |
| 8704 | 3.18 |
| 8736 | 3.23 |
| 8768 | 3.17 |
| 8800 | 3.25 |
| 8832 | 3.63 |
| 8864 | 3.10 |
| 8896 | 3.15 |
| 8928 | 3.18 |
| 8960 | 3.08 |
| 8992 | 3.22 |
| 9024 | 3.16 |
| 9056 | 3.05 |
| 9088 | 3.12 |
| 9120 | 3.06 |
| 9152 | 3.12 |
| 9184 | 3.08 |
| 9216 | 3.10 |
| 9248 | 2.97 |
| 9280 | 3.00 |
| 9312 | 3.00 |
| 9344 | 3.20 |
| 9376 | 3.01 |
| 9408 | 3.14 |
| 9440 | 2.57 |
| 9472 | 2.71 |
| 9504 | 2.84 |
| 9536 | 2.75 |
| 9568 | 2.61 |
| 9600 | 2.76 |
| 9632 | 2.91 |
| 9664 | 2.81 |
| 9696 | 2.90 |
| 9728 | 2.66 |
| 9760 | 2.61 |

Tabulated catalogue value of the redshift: 0.20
